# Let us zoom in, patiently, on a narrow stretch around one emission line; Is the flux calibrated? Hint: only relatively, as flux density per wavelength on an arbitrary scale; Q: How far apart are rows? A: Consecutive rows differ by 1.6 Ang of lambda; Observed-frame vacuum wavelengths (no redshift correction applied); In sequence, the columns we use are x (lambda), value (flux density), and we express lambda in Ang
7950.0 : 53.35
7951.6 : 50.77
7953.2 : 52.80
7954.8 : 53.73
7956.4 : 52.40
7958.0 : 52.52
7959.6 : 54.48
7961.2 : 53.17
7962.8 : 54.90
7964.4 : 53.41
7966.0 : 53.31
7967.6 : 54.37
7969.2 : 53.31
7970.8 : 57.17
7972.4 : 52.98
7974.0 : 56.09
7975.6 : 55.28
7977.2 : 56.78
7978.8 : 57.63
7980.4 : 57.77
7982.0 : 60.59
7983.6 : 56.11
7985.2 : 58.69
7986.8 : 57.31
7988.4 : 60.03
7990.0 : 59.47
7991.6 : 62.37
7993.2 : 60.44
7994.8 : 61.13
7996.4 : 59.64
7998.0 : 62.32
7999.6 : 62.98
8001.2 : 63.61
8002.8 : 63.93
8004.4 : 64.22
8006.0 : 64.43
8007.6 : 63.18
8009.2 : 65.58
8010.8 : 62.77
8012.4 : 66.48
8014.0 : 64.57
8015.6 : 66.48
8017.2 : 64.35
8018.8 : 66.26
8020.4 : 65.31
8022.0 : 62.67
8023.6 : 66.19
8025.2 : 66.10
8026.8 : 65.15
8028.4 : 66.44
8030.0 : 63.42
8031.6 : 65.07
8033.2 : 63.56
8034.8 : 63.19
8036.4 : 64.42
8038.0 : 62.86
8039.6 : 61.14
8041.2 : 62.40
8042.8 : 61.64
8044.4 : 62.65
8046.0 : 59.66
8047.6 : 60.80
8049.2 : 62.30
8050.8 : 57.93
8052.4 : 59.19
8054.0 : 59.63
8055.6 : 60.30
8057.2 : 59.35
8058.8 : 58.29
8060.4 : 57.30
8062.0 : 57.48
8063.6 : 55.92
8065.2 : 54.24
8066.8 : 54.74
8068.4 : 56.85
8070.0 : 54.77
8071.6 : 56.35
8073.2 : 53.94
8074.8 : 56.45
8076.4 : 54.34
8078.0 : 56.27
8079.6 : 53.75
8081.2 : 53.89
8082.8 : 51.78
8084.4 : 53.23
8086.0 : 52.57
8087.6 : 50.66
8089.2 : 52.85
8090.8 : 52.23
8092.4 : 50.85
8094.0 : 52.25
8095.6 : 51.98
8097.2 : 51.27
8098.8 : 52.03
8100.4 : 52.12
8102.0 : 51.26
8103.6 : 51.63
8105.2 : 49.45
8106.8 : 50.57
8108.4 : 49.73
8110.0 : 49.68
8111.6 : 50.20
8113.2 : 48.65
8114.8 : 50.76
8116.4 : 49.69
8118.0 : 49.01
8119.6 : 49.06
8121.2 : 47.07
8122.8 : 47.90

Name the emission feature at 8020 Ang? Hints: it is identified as Mg II 2798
